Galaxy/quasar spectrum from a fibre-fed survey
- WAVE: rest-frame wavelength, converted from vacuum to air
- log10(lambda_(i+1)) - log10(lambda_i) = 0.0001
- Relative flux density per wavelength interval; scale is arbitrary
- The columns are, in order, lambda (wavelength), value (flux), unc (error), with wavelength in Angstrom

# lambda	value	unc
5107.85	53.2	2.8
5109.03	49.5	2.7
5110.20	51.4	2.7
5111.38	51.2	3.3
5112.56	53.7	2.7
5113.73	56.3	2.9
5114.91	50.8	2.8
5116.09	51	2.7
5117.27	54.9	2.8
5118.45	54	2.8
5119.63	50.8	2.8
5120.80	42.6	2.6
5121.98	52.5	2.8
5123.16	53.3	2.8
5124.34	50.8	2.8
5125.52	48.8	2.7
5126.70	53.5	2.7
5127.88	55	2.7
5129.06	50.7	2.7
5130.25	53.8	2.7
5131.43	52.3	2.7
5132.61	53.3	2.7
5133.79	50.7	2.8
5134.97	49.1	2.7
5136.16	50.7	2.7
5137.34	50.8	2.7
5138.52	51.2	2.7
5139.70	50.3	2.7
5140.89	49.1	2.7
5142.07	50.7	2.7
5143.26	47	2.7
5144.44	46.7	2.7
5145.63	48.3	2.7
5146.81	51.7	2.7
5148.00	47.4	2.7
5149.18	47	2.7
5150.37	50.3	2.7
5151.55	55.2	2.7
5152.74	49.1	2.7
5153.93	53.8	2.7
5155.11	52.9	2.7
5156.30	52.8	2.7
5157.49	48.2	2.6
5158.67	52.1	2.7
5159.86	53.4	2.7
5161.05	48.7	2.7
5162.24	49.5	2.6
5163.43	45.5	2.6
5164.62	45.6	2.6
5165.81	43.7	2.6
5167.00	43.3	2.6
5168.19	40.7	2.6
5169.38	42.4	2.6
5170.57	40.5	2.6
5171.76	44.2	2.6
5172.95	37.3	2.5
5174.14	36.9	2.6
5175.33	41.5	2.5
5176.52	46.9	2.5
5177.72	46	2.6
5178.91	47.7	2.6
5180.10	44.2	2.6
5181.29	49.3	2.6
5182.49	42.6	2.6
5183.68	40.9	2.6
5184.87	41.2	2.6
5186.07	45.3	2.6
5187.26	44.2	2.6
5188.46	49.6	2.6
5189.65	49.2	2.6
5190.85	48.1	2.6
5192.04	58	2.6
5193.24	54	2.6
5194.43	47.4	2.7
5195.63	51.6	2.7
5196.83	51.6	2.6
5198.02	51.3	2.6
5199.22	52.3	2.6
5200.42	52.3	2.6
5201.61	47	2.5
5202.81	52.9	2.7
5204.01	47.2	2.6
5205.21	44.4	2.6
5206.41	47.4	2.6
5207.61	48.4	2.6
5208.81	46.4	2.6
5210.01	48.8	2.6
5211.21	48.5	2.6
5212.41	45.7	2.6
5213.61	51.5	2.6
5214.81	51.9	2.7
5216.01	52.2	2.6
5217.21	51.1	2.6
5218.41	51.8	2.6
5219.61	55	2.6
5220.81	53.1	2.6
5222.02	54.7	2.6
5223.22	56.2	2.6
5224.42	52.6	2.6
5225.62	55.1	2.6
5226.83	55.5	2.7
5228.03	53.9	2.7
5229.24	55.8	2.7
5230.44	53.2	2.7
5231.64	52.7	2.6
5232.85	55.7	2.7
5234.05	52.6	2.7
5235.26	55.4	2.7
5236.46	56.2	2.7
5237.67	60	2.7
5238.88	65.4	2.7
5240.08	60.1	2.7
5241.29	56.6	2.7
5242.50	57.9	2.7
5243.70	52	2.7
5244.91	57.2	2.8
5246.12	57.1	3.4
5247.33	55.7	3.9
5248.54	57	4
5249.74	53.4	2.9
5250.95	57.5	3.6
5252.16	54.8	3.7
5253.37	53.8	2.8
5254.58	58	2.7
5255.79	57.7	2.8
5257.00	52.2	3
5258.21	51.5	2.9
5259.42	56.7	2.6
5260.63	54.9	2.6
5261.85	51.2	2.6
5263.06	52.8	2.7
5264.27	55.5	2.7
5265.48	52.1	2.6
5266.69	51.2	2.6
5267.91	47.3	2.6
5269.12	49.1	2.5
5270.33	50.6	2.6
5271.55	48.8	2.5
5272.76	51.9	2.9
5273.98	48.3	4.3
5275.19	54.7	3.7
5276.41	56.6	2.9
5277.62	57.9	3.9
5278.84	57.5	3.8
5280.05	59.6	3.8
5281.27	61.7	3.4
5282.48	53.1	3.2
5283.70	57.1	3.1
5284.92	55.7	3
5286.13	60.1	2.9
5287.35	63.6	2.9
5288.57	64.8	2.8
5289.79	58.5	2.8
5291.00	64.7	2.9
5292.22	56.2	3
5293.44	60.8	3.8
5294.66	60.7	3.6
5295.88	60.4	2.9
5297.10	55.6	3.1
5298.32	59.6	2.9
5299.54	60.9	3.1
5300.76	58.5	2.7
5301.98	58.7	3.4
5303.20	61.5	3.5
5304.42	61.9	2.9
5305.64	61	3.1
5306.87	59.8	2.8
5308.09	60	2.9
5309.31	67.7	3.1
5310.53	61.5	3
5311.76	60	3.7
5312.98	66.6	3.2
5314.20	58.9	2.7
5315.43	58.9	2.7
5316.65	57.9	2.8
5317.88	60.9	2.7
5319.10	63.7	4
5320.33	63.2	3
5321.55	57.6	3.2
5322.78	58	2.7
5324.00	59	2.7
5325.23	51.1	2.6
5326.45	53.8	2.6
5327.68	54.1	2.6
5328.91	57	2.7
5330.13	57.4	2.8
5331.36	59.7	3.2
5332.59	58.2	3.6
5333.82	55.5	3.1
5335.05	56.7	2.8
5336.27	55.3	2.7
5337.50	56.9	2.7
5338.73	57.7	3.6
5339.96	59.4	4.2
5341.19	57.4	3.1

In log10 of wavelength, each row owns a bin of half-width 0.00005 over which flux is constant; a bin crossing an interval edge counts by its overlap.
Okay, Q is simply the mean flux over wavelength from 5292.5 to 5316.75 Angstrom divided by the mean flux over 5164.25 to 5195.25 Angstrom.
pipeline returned 1.34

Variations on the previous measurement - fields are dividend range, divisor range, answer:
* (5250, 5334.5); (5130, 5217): 1.19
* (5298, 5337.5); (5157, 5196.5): 1.28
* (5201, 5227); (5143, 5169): 1.04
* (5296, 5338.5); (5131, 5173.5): 1.22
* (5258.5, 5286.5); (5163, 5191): 1.23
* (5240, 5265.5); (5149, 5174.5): 1.17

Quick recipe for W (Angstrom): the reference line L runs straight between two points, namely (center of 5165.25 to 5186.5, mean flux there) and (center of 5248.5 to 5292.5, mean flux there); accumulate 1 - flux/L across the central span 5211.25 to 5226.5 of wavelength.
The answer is -1.2 Angstrom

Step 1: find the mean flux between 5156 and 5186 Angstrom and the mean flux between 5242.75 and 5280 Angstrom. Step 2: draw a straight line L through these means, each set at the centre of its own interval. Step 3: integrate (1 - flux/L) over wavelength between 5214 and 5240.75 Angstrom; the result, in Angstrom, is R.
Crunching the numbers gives -2.33 Angstrom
